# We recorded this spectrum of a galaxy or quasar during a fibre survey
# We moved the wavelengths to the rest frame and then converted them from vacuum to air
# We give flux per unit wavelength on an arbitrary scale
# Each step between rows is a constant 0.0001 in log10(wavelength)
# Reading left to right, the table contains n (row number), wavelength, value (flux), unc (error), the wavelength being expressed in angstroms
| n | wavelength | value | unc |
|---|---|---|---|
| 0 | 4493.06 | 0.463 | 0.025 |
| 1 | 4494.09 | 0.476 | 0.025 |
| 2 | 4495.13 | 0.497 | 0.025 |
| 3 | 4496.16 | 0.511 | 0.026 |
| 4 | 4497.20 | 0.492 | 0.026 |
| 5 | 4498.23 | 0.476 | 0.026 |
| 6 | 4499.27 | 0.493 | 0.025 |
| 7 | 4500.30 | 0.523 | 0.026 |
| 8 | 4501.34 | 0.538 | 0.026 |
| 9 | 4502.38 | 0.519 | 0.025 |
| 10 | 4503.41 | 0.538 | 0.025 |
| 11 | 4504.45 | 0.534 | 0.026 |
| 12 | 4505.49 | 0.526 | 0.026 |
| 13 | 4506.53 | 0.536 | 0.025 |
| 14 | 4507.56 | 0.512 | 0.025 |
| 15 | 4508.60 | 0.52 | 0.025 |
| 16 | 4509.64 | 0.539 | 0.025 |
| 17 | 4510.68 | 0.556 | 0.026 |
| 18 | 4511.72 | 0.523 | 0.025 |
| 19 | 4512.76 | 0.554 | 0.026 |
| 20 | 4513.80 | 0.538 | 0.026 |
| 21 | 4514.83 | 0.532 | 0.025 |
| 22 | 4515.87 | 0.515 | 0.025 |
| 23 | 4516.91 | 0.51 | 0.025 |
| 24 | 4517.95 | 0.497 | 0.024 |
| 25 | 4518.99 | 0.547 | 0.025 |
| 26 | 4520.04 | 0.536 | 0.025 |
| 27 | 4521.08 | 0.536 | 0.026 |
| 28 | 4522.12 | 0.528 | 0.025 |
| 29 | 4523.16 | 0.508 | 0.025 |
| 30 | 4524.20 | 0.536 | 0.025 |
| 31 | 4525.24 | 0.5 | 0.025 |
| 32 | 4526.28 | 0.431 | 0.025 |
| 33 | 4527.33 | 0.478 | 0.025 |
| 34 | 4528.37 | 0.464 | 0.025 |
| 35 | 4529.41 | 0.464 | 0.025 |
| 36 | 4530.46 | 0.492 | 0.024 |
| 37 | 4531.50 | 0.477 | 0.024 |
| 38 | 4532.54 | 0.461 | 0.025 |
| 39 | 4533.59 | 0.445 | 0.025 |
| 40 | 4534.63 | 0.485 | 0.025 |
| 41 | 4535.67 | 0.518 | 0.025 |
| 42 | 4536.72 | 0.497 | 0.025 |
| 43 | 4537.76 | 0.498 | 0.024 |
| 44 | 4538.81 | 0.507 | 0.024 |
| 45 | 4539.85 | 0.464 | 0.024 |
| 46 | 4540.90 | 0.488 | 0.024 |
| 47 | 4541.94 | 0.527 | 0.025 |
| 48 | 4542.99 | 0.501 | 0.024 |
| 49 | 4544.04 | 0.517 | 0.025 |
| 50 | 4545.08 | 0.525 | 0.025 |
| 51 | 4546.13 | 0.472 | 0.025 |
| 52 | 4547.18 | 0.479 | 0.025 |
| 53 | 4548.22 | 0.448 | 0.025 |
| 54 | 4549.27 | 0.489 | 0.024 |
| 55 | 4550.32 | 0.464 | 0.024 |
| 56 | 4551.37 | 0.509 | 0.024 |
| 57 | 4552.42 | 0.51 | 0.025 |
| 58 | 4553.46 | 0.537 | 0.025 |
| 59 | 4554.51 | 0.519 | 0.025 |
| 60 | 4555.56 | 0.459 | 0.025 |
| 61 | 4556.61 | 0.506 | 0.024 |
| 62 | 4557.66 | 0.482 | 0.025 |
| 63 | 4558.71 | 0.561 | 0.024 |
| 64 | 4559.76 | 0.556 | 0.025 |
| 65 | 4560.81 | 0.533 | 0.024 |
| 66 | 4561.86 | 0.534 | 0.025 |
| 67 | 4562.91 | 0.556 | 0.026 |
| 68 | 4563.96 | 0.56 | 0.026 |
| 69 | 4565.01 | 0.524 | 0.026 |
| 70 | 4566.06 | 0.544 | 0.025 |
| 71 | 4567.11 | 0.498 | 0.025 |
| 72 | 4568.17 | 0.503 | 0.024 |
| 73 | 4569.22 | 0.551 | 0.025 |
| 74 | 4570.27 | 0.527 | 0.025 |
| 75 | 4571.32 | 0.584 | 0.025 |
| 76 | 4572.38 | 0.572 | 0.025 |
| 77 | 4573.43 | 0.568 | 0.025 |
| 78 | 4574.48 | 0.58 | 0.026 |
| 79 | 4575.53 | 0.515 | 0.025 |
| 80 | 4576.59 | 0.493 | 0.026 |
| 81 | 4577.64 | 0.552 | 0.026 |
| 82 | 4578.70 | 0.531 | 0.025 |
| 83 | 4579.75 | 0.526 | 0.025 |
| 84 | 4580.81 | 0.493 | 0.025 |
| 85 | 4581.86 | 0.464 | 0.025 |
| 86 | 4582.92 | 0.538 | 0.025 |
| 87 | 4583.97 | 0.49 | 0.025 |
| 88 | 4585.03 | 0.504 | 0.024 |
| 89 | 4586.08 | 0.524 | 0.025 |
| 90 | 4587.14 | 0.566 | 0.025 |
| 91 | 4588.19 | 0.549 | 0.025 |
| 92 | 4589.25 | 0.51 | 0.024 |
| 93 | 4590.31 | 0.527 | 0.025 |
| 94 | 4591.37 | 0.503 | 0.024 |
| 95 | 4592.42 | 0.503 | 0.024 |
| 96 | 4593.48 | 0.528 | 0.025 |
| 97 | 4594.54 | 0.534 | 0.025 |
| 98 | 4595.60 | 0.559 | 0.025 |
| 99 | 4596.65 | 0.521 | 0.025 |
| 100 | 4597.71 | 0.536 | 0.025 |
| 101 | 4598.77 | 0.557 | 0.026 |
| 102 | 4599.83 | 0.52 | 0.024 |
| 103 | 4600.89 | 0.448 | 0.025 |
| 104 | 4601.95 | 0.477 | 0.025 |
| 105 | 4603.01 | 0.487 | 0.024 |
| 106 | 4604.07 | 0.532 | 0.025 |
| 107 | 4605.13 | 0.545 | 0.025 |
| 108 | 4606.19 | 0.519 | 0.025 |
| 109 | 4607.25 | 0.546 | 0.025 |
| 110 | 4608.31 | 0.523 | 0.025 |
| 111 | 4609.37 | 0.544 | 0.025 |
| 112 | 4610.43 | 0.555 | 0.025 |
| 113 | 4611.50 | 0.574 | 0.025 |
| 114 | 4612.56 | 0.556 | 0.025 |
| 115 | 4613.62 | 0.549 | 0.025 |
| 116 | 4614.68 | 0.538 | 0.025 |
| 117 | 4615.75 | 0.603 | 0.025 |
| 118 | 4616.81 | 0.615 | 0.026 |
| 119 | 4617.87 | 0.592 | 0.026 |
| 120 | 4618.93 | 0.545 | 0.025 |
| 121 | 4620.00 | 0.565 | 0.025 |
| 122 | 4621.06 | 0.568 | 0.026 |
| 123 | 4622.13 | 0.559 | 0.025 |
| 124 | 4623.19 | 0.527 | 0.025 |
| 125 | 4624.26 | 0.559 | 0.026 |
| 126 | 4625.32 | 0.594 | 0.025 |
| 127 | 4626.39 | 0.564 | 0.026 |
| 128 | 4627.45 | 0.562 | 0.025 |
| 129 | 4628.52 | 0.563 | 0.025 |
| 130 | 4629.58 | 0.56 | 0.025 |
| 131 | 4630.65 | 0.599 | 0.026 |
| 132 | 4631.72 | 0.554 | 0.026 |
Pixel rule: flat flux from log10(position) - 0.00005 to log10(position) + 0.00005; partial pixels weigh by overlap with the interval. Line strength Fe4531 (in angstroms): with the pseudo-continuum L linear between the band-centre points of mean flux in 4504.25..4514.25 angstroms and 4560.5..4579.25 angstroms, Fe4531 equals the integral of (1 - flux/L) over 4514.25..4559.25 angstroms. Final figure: 3.22 angstroms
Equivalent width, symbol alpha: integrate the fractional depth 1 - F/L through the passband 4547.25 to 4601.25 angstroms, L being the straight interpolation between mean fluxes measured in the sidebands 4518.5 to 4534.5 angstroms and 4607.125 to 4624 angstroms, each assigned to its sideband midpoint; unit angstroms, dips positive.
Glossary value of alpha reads 0.6 angstroms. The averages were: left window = 0.493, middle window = 0.523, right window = 0.56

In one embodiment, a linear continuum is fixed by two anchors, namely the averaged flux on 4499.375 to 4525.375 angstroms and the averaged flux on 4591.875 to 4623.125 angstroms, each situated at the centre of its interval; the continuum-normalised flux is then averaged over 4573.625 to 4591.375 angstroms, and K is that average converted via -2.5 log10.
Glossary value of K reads 0.03 mag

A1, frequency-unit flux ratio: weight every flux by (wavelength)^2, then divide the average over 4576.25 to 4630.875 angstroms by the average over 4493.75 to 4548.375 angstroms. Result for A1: 1.10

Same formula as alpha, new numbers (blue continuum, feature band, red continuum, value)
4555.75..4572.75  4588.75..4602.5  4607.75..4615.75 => 0.73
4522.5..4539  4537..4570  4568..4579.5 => 0.39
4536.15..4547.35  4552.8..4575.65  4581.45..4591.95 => -1.21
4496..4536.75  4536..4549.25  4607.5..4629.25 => 0.75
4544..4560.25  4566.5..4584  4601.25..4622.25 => -0.34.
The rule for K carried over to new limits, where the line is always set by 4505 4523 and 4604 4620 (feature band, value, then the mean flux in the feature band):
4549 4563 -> 0.05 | 0.515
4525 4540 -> 0.12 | 0.479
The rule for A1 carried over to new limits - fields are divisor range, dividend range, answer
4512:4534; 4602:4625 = 1.14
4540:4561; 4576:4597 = 1.05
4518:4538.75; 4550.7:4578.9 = 1.09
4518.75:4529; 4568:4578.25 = 1.11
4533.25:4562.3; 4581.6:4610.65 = 1.06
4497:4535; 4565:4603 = 1.06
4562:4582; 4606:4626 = 1.07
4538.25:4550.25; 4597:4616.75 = 1.12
